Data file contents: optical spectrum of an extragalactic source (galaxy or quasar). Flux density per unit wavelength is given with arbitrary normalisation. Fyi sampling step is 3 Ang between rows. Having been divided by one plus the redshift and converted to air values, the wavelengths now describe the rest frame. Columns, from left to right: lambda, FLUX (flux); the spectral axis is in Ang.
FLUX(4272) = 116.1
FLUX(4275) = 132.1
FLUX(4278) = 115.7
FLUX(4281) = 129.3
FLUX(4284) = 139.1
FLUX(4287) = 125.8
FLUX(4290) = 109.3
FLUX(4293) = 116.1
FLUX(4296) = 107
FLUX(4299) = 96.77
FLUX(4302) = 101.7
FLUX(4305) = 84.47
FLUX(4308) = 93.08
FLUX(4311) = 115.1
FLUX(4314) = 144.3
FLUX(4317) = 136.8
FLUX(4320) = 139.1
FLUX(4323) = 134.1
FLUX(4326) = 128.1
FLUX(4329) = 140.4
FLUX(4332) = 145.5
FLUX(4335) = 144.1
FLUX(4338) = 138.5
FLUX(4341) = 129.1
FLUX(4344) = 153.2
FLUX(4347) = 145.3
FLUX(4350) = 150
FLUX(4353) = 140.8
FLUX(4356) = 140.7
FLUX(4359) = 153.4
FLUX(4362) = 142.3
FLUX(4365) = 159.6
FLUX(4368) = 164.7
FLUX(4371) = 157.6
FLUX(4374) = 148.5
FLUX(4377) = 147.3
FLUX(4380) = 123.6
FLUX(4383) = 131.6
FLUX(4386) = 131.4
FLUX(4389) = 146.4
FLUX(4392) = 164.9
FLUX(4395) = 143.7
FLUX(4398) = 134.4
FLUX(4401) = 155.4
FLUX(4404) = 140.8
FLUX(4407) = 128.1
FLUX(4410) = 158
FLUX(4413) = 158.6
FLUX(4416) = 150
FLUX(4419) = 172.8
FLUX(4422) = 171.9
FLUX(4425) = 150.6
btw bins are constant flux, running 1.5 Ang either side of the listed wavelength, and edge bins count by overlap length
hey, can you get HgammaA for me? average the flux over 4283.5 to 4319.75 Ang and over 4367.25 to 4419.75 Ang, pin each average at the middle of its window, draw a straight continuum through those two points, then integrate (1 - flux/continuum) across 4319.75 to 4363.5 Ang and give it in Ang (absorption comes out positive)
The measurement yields -4.49 Ang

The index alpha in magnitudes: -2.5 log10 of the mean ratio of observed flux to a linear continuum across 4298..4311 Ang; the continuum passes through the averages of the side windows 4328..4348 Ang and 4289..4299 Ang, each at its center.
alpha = 0.21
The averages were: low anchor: 109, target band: 96.3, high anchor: 142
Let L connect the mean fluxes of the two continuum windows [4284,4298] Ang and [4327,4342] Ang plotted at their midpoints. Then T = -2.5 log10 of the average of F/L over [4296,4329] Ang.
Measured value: 0.09 mag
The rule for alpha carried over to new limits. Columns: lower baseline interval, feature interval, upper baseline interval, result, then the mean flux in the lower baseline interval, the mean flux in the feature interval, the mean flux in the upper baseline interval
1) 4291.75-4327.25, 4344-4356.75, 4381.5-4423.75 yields -0.116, 116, 145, 149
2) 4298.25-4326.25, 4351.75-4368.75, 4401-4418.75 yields -0.126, 117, 150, 150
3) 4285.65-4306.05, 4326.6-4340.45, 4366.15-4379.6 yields -0.095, 106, 140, 152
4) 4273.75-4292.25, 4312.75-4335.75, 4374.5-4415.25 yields -0.057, 125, 139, 144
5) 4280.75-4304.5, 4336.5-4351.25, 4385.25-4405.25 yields -0.106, 114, 143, 146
